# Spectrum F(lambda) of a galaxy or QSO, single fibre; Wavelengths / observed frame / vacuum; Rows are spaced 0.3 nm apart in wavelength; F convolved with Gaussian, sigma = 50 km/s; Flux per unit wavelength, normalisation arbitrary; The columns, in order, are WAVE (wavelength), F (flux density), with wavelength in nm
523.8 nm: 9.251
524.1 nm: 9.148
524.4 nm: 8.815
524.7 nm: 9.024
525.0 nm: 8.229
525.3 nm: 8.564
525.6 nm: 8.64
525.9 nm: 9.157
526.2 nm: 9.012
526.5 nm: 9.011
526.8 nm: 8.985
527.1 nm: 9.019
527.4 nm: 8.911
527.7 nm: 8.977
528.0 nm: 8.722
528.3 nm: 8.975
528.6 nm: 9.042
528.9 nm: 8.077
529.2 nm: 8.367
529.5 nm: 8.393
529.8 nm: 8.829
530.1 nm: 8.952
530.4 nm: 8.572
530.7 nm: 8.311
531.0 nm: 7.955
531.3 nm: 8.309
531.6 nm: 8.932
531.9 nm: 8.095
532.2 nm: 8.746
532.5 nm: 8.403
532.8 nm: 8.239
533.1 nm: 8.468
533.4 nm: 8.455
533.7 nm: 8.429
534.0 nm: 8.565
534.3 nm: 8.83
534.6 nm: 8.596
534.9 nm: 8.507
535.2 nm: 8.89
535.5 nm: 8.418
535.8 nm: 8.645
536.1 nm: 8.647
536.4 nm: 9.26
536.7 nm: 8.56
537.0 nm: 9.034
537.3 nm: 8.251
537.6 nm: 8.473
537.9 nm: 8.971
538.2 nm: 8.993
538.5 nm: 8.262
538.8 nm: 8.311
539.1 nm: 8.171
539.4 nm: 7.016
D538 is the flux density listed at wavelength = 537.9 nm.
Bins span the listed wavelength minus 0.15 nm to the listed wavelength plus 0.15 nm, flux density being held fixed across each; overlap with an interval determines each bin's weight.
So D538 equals 8.971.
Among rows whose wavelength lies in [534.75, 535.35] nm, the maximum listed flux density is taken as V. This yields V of 8.89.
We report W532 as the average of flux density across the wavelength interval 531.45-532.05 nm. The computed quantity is 8.51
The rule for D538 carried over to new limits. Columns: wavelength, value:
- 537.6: 8.473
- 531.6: 8.932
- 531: 7.955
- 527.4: 8.911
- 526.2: 9.012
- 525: 8.229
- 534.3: 8.83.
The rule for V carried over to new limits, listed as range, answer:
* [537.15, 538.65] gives 8.993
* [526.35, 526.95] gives 9.011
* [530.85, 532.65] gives 8.932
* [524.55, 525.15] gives 9.024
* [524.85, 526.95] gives 9.157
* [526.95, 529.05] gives 9.042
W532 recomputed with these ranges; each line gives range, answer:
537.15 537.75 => 8.36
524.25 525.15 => 8.69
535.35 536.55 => 8.74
